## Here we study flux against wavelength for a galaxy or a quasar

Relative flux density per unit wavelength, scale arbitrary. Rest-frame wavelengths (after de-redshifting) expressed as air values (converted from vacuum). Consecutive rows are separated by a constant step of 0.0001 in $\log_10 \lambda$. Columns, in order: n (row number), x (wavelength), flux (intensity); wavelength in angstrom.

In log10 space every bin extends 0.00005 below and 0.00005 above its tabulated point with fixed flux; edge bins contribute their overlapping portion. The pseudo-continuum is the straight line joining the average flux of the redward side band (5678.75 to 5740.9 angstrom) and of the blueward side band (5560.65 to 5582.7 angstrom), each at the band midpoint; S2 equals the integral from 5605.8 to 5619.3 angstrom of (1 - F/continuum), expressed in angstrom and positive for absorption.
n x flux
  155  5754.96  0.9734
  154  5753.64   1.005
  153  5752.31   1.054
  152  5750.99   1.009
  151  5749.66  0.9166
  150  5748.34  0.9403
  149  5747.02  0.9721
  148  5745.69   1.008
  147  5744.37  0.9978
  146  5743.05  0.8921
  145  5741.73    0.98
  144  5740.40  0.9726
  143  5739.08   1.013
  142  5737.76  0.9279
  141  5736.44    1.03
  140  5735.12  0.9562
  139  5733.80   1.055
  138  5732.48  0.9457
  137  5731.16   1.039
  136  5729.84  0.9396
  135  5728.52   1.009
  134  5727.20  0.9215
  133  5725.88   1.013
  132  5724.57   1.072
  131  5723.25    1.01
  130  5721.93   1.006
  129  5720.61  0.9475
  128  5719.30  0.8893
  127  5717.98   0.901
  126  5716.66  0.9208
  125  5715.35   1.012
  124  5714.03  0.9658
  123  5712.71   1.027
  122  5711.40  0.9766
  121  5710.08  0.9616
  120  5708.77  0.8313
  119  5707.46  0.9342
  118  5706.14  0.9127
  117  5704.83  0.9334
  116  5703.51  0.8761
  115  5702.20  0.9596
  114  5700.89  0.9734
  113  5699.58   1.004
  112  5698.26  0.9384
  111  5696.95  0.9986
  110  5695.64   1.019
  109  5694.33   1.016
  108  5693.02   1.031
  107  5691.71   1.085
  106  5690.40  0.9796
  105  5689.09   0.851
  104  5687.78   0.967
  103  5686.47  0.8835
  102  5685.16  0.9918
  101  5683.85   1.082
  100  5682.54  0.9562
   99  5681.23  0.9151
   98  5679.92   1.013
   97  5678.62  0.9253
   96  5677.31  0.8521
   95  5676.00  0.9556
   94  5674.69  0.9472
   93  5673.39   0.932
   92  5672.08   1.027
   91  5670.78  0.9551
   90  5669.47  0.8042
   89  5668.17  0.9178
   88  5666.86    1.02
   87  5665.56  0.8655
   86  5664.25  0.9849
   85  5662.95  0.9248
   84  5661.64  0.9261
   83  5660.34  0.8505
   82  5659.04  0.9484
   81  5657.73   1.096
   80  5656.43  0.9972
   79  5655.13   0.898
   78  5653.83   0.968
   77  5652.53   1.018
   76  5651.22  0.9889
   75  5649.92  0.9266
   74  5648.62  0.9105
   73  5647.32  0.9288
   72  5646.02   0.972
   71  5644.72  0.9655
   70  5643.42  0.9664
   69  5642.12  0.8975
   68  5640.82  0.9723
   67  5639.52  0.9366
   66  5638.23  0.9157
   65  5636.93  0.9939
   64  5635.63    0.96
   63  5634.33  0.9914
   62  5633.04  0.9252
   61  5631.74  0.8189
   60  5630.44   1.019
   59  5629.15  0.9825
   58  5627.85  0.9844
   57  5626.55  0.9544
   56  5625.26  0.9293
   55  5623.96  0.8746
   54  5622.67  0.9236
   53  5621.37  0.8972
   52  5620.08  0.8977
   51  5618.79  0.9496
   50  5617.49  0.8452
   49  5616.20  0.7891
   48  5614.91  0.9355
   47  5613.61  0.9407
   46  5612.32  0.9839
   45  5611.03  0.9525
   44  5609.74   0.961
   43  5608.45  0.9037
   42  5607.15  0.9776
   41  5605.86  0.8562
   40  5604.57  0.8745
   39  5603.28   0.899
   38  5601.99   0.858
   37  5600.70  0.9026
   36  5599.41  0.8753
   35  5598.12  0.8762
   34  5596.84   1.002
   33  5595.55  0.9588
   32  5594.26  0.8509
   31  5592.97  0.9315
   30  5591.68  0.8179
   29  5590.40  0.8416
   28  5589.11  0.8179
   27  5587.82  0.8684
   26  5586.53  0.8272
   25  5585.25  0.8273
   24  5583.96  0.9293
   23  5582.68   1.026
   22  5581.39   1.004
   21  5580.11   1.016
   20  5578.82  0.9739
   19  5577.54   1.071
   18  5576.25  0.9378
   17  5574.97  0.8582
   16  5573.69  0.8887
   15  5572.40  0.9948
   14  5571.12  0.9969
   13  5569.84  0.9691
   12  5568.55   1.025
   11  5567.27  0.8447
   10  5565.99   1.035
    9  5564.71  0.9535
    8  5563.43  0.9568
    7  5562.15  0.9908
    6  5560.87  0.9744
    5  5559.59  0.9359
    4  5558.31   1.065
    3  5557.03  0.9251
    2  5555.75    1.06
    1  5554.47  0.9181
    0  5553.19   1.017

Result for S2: 0.7 angstrom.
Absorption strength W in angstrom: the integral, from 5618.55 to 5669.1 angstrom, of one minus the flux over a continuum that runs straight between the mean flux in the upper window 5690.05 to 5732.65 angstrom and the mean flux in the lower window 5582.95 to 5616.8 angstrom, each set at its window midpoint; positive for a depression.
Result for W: -1.1 angstrom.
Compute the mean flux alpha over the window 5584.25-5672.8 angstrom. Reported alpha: 0.924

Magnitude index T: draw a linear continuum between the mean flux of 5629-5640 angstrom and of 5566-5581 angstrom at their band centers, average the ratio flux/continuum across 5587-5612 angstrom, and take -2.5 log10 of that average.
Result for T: 0.072 mag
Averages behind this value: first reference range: 0.965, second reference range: 0.949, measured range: 0.897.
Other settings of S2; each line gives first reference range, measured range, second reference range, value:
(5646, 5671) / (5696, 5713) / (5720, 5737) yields 0.52 angstrom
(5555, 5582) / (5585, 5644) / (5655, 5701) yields 3.39 angstrom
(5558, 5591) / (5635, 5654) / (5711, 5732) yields 0.14 angstrom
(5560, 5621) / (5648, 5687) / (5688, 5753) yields 0.13 angstrom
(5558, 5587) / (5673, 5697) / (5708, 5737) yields 0.06 angstrom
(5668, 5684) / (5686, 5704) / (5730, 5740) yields -0.26 angstrom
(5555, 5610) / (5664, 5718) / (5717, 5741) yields 0.70 angstrom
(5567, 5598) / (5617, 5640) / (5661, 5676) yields -0.01 angstrom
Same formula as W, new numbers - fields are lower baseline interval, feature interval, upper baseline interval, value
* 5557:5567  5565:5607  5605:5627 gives 1.29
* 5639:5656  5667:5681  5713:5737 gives 0.36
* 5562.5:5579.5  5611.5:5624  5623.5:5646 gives 0.60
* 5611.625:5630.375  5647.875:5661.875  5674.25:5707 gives -0.23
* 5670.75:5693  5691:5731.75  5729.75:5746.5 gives 0.05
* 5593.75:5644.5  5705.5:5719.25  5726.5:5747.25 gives 0.36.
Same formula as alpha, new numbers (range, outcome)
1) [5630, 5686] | 0.95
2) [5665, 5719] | 0.954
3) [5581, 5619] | 0.901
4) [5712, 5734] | 0.979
